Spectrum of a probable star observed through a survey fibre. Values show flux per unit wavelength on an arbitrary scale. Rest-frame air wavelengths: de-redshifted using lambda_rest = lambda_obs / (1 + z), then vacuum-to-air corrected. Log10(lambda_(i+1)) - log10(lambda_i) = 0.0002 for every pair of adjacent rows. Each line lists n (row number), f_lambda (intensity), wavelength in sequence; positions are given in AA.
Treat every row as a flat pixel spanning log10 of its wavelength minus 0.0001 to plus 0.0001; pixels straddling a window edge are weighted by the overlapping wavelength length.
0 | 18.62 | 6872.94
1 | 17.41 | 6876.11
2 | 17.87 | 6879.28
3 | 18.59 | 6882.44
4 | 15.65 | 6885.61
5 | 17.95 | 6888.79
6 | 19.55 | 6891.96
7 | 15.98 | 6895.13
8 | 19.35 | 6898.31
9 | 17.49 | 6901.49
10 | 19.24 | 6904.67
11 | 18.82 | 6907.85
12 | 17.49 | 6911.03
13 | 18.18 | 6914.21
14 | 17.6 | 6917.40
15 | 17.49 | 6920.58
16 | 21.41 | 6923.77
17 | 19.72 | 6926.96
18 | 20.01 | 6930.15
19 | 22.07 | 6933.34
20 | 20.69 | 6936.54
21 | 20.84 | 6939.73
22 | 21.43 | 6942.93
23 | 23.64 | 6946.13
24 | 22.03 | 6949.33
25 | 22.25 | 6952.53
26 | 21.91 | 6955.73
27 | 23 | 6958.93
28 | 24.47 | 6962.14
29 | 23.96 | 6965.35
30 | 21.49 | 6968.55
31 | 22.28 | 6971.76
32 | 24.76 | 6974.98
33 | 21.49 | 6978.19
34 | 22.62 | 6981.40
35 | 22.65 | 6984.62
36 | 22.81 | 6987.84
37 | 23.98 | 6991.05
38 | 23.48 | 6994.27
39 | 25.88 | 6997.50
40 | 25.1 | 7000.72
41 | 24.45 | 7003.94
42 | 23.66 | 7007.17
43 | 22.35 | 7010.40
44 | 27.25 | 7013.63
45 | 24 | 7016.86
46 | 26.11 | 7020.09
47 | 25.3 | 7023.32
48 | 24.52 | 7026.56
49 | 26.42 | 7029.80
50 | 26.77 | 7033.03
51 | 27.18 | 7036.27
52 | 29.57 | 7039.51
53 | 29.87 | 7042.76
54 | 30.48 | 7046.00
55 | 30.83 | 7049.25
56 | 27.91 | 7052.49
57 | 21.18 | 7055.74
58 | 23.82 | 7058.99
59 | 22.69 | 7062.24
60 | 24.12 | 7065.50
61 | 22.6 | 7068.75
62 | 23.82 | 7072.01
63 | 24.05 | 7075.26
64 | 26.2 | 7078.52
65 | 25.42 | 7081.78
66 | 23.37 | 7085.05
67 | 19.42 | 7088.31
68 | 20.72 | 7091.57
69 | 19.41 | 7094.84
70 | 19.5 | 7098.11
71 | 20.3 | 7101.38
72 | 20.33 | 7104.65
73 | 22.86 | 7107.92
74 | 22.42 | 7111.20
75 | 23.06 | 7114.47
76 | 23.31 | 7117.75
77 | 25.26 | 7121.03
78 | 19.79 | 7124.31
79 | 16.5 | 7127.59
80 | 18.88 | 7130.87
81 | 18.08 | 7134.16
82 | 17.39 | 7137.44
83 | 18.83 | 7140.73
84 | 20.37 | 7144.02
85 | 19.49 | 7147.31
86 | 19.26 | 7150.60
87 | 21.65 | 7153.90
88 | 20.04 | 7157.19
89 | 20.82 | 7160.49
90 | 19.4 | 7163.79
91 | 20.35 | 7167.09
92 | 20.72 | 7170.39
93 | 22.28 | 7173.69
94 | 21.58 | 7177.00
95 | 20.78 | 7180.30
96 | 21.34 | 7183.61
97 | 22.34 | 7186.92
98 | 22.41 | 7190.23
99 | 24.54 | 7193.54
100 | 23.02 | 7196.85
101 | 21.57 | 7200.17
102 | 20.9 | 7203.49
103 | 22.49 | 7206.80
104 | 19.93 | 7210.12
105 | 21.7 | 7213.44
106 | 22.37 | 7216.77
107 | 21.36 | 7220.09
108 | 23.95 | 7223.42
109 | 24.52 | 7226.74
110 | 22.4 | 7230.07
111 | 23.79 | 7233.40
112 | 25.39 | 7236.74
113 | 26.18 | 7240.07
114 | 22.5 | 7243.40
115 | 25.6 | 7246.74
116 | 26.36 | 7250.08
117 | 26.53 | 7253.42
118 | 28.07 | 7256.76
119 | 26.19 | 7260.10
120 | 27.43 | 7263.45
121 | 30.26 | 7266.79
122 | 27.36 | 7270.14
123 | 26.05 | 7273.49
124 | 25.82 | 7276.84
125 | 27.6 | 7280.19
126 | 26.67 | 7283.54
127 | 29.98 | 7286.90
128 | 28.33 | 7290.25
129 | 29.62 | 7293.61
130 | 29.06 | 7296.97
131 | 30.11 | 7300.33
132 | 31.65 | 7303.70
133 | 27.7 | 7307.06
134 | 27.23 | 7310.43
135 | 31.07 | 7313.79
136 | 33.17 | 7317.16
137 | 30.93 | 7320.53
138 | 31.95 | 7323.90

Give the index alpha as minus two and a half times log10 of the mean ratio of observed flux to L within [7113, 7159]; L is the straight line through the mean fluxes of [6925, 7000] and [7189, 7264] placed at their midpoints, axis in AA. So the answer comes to 0.16 mag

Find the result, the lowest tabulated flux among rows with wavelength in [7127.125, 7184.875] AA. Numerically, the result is 16.5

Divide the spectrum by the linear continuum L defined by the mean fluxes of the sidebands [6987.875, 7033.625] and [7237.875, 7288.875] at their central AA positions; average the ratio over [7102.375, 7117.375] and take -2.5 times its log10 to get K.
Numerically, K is 0.16 mag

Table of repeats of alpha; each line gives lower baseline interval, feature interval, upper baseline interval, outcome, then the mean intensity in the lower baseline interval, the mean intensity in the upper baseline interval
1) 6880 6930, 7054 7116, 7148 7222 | -0.107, 18.3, 21.4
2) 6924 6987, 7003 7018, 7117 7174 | -0.132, 22.2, 20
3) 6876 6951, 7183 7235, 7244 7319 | 0.178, 19.2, 28.2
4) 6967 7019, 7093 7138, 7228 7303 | 0.217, 23.7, 26.9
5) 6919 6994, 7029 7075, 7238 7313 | -0.107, 22.1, 27.6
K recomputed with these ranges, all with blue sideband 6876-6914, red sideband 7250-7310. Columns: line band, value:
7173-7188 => 0.18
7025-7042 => -0.24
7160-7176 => 0.21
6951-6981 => -0.15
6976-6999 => -0.14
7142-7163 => 0.22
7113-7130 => 0.12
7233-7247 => 0.10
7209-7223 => 0.22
